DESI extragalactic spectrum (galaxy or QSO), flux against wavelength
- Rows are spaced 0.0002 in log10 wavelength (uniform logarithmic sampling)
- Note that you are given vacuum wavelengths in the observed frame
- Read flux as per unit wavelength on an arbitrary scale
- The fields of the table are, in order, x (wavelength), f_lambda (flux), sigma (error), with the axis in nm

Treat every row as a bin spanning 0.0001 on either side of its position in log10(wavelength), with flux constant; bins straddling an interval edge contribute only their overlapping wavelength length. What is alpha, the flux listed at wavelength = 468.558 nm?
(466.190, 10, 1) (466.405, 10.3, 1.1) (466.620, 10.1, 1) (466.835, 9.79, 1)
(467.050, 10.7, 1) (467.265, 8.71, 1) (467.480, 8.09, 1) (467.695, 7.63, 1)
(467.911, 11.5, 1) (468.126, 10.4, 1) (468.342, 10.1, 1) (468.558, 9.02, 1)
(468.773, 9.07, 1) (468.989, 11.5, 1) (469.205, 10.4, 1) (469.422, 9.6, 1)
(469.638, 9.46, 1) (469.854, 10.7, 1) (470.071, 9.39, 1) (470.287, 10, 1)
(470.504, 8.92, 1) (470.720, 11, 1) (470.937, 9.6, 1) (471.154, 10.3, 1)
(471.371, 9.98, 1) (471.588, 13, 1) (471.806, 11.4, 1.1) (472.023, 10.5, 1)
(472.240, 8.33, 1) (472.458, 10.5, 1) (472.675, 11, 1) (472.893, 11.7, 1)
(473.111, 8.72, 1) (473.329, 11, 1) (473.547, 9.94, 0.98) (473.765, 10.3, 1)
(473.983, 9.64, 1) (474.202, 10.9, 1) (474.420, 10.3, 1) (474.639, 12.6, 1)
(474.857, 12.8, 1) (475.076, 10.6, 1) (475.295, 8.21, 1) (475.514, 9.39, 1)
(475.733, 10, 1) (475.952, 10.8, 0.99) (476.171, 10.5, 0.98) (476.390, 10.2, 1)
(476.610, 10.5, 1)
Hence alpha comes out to 9.02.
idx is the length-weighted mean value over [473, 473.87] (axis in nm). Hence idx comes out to 9.99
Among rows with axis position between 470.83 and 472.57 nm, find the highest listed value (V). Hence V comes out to 13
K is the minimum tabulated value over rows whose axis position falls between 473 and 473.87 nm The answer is 8.72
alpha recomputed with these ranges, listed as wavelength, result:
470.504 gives 8.92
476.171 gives 10.5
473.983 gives 9.64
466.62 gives 10.1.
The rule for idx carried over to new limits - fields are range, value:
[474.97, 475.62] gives 9.39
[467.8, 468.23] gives 10.9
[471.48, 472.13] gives 11.6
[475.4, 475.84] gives 9.68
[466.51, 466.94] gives 9.94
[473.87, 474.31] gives 10.3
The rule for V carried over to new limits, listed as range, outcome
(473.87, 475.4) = 12.8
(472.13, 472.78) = 11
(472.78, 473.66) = 11.7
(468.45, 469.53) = 11.5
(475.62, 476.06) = 10.8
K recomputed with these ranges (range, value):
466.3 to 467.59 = 8.09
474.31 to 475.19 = 10.3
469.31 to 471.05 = 8.92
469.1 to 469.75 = 9.46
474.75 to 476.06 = 8.21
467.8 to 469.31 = 9.02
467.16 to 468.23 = 7.63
